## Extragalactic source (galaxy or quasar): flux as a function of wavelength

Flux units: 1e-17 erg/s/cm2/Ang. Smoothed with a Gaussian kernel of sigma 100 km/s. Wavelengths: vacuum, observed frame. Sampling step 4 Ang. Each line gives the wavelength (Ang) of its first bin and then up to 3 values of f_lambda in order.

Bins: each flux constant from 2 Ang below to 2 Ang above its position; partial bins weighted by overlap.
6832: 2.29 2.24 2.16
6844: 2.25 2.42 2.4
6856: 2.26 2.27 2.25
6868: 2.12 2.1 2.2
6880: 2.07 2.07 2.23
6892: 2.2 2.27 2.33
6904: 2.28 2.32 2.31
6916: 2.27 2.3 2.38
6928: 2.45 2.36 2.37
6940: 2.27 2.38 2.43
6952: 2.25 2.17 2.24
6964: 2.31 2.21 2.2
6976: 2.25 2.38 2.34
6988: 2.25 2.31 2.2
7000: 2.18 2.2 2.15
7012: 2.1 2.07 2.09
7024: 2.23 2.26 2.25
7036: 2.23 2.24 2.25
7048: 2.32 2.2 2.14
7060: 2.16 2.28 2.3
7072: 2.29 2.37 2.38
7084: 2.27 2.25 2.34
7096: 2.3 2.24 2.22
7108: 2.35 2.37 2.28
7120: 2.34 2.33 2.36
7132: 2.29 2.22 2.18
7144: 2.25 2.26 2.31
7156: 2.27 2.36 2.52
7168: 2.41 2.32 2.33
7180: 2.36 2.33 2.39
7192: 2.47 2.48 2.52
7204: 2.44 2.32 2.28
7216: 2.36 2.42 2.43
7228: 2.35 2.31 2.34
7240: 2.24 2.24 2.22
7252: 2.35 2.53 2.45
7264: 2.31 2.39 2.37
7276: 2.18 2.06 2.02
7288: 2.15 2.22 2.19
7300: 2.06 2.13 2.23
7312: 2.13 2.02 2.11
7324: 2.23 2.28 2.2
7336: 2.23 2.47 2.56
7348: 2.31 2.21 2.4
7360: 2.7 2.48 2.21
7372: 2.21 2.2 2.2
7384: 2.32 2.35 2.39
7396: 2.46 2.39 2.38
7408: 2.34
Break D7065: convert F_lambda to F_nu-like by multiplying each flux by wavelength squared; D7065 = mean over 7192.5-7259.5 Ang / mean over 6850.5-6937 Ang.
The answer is 1.15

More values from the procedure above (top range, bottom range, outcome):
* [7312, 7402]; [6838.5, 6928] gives 1.17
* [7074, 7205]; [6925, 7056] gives 1.08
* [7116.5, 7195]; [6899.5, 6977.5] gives 1.08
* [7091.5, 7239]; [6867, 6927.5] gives 1.13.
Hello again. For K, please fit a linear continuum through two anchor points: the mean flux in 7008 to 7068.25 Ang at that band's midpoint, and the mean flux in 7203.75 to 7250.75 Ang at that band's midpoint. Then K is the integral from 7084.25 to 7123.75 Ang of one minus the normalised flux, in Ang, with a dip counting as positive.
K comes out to -0.93 Ang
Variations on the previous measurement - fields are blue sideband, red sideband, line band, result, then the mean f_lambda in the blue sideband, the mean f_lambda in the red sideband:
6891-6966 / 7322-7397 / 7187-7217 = -1.1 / 2.31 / 2.34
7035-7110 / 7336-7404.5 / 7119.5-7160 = 0.2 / 2.27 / 2.36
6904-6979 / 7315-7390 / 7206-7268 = -1.1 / 2.3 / 2.3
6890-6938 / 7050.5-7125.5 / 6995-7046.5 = 2.4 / 2.32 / 2.29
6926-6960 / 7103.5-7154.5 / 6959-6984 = 0.6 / 2.33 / 2.29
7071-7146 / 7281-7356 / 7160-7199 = -2.3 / 2.3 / 2.21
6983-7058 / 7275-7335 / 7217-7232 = -1.5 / 2.21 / 2.15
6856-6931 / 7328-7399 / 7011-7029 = 1.0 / 2.25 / 2.35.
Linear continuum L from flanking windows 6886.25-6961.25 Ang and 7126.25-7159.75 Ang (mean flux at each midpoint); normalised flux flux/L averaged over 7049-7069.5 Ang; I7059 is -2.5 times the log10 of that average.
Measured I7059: 0.03 mag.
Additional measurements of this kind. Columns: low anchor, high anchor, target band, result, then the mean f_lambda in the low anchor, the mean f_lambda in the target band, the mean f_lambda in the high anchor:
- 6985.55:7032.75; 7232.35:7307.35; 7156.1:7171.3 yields -0.08 mag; 2.19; 2.4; 2.25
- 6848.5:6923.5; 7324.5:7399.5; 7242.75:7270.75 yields -0.02 mag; 2.24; 2.36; 2.34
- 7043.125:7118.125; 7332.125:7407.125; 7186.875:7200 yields -0.07 mag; 2.28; 2.46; 2.36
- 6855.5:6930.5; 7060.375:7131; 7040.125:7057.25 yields 0.03 mag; 2.25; 2.23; 2.31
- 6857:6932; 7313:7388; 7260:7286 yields 0.02 mag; 2.25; 2.24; 2.3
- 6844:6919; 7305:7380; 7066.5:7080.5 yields -0.03 mag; 2.24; 2.33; 2.28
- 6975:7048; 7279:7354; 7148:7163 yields -0.05 mag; 2.22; 2.32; 2.2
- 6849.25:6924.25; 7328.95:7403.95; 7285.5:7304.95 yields 0.09 mag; 2.24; 2.15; 2.35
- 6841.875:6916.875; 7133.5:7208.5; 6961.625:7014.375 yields 0.02 mag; 2.24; 2.24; 2.35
